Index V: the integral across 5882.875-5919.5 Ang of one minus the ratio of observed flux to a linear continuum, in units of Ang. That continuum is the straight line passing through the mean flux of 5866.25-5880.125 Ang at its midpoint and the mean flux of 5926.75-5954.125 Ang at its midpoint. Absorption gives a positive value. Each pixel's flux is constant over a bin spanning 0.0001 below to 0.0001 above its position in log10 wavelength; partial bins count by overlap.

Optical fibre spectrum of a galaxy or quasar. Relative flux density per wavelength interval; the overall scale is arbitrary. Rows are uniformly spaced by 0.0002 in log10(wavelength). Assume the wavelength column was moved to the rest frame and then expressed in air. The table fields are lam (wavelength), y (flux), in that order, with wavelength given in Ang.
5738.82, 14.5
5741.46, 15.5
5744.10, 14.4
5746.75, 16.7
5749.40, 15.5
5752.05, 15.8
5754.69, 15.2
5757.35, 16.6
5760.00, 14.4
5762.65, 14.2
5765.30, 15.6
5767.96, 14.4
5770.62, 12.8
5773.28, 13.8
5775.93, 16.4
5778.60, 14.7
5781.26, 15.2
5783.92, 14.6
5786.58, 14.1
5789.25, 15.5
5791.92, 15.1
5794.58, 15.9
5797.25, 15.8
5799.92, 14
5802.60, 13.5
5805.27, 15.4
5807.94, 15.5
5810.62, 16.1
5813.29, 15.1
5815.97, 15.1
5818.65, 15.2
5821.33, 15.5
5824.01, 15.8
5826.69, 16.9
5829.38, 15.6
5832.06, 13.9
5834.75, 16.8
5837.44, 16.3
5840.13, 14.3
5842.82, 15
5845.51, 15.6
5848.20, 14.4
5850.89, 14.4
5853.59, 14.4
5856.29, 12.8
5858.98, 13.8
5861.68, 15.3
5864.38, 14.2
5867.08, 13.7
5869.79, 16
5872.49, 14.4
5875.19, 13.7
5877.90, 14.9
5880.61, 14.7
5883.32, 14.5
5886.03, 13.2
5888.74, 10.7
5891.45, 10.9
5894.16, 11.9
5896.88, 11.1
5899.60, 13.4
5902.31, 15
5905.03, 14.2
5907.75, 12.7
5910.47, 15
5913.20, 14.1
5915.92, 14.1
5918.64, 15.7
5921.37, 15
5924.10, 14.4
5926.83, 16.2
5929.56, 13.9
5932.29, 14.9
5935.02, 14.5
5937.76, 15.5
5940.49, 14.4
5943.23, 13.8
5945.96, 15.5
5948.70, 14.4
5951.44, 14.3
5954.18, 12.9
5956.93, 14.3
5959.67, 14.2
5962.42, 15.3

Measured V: 3.3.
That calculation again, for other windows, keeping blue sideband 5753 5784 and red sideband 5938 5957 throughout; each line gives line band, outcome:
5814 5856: -1.6 Ang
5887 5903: 2.6 Ang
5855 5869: 0.5 Ang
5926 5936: -0.3 Ang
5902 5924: -0.1 Ang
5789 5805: -0.2 Ang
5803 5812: -0.4 Ang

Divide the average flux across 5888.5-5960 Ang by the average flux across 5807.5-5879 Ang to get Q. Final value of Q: 0.94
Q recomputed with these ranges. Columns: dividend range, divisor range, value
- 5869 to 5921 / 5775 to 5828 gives 0.90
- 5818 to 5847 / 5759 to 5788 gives 1.07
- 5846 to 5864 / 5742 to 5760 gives 0.91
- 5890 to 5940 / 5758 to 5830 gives 0.93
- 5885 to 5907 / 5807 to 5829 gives 0.80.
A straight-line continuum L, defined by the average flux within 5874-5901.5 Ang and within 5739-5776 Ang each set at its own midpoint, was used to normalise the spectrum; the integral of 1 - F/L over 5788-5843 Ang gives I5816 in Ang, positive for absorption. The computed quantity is -4.9 Ang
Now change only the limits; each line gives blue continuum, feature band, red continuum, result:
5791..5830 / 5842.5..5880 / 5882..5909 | -1.8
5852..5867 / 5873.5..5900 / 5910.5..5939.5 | 2.7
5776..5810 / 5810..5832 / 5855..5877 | -1.2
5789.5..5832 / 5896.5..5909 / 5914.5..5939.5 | 1.3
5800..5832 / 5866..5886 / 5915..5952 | 0.7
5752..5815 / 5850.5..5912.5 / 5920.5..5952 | 4.8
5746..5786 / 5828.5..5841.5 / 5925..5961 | -0.5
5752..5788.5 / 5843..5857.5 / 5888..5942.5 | -0.1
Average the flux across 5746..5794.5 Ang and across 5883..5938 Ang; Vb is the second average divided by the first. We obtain 0.9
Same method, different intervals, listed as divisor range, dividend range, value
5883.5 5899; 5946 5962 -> 1.20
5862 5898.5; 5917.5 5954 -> 1.10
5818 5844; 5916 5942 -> 0.96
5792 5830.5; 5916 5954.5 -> 0.96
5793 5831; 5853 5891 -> 0.91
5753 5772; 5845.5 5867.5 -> 0.96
